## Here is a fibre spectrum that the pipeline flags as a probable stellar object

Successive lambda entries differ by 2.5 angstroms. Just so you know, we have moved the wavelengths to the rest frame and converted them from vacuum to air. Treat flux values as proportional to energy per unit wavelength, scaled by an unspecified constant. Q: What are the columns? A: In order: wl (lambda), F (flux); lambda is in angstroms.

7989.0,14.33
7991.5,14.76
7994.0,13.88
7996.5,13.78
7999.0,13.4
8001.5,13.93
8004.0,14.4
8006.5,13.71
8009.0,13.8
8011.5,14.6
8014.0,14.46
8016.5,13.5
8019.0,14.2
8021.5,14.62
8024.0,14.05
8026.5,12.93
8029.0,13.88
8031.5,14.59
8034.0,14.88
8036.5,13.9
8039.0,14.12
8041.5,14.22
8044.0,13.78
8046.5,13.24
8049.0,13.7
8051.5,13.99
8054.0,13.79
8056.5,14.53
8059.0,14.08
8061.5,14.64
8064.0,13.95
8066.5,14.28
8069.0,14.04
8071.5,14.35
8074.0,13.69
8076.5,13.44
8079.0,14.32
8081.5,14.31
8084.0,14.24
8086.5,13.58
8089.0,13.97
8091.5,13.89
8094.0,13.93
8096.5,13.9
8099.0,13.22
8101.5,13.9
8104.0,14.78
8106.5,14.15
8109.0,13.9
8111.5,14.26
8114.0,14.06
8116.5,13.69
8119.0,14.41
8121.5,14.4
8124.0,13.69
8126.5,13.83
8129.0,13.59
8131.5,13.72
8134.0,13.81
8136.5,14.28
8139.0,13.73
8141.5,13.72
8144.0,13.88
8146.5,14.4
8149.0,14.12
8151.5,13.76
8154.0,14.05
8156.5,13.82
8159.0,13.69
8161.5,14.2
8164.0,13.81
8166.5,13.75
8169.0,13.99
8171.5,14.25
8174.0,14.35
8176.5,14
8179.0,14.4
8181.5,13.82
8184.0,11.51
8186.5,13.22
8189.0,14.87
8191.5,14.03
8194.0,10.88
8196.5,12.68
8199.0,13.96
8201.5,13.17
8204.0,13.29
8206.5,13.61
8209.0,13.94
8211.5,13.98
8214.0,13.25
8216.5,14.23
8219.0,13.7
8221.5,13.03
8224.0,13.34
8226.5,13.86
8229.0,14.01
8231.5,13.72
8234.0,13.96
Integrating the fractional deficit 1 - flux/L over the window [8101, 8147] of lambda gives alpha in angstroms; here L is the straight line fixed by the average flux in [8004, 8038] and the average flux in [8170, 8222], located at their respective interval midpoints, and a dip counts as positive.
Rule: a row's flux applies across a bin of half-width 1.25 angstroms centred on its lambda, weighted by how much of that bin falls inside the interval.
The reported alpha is -0.8 angstroms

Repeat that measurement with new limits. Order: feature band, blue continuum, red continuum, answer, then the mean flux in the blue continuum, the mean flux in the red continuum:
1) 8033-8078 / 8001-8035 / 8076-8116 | 0.1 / 14.1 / 14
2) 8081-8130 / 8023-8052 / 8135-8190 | -0.3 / 13.9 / 13.9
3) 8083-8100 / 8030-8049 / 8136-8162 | 0.2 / 14.1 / 14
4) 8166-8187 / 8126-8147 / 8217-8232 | 0.1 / 13.9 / 13.6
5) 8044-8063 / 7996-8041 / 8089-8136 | 0.0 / 14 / 14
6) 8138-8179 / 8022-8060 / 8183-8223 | -1.4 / 14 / 13.3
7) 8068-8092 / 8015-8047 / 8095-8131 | 0.0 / 14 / 14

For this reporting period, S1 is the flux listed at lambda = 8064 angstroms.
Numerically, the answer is 13.95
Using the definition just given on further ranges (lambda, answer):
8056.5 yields 14.53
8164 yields 13.81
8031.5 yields 14.59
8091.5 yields 13.89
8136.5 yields 14.28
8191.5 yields 14.03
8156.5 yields 13.82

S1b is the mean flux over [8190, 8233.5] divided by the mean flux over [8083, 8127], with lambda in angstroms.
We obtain 0.96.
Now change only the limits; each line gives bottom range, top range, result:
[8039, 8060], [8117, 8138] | 1.00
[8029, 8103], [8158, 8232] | 0.97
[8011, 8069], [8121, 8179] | 0.99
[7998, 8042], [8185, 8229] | 0.96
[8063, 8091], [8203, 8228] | 0.97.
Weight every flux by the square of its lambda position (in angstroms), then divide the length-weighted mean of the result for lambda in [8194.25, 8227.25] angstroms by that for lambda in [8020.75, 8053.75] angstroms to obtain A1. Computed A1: 1.00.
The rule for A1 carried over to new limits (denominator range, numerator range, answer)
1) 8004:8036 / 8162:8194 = 1.01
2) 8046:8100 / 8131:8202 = 1.01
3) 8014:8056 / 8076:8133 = 1.02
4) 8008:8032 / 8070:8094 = 1.01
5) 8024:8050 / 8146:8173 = 1.03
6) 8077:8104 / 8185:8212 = 0.99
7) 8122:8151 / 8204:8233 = 1.00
